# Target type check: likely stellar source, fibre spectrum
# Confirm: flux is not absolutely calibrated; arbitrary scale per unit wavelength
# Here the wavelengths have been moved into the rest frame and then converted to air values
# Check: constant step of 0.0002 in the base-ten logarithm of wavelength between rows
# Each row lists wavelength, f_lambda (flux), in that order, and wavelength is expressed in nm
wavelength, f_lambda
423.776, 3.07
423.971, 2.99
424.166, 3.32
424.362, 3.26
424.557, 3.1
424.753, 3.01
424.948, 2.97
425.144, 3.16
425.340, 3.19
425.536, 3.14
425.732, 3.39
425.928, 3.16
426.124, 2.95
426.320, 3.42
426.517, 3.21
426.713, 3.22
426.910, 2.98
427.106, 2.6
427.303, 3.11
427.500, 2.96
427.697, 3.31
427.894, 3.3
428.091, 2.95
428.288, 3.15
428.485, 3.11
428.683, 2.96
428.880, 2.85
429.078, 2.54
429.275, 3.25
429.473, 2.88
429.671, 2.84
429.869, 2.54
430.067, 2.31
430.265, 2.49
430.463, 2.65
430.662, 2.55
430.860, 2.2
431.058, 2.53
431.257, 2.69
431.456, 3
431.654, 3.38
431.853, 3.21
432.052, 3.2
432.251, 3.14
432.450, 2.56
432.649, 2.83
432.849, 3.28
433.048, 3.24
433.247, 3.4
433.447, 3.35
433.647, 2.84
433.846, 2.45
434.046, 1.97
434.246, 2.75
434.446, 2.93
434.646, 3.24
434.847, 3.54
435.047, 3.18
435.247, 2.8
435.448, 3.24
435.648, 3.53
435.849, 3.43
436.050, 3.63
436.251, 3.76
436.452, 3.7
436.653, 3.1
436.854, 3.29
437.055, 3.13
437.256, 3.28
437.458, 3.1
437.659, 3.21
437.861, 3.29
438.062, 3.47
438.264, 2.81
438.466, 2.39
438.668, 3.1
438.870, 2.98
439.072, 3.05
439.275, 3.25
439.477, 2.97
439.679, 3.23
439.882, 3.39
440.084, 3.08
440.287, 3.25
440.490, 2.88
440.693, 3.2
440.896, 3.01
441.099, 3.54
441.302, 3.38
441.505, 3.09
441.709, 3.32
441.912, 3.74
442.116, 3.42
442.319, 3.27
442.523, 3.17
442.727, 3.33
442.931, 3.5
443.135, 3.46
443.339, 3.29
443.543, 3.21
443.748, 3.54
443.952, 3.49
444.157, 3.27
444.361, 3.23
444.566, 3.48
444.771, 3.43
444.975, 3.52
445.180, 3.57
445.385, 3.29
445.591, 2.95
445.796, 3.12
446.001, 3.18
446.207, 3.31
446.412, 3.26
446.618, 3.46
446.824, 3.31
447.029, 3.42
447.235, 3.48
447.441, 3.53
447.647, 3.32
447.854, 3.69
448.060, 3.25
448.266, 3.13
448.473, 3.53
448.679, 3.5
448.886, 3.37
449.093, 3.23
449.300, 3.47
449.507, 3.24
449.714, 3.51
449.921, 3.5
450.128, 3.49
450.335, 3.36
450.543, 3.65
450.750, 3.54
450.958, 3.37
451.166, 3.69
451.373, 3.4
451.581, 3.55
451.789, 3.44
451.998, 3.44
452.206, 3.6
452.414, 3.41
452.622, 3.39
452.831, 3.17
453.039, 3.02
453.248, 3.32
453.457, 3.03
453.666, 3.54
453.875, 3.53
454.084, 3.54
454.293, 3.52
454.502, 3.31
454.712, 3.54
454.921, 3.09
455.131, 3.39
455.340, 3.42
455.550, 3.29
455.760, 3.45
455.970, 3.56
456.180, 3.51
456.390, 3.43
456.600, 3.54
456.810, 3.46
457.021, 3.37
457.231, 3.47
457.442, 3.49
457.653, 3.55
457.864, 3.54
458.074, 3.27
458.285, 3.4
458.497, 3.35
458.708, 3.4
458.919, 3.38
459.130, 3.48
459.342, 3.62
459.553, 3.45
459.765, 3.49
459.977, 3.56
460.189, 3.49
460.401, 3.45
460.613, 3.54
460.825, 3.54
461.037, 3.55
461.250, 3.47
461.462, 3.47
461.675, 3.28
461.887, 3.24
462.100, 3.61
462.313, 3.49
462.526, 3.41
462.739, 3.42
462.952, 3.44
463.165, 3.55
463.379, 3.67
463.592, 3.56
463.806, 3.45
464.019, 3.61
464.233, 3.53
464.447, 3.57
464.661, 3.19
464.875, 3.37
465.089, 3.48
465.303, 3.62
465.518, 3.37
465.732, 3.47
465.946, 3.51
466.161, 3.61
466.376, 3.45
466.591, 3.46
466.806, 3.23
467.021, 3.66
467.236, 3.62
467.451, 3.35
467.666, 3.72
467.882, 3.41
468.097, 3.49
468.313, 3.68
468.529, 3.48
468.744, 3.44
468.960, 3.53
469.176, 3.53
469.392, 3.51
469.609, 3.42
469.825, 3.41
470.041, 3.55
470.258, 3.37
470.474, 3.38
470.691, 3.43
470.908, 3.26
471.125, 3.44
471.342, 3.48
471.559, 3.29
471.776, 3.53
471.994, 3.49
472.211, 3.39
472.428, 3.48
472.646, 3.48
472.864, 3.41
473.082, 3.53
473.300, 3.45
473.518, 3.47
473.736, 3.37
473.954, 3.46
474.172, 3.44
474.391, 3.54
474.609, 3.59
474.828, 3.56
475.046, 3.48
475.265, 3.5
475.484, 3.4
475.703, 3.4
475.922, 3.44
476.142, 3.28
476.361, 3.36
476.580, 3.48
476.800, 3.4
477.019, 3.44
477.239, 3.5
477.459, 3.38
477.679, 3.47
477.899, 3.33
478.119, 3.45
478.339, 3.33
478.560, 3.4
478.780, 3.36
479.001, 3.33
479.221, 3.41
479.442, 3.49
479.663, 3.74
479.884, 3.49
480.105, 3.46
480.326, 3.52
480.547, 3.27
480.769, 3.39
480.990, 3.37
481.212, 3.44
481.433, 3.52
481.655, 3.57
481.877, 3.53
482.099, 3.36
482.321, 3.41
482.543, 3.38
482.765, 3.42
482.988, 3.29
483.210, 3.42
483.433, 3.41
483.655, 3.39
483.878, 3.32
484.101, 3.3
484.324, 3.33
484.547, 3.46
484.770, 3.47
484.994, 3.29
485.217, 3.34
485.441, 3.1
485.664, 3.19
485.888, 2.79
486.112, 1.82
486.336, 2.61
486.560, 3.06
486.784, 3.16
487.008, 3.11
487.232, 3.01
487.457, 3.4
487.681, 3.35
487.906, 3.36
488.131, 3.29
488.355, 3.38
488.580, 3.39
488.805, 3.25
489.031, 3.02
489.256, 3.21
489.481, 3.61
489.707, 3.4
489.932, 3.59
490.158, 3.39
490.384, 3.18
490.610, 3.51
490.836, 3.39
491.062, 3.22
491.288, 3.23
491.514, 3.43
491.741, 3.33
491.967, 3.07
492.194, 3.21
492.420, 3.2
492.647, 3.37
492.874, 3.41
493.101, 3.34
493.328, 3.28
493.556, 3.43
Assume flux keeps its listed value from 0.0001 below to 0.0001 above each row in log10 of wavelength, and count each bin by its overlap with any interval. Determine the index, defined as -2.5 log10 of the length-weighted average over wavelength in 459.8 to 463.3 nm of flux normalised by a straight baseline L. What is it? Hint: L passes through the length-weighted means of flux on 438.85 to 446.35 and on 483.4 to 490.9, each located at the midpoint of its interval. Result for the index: -0.07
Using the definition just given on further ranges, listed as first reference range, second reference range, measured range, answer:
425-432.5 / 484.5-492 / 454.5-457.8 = -0.120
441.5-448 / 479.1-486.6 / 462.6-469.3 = -0.053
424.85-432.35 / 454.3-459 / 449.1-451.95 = -0.047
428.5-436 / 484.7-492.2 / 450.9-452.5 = -0.158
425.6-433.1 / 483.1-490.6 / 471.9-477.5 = -0.093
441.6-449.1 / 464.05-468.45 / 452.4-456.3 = 0.017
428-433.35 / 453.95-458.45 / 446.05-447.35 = -0.046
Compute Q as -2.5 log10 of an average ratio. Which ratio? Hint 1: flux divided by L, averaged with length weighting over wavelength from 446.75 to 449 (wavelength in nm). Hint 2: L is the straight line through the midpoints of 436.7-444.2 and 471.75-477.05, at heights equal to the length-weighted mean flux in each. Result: -0.044 mag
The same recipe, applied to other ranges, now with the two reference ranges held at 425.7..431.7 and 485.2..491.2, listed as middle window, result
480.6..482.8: -0.09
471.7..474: -0.11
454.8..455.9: -0.10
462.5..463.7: -0.15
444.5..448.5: -0.12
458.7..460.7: -0.14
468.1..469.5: -0.14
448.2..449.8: -0.13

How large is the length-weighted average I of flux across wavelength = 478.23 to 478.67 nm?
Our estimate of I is 3.36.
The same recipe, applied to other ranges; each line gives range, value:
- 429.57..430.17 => 2.56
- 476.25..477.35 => 3.44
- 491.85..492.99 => 3.25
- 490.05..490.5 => 3.28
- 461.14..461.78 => 3.4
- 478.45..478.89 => 3.38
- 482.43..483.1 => 3.37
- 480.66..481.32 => 3.4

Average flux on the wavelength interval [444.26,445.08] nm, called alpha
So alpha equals 3.42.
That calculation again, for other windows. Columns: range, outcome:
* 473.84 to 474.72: 3.51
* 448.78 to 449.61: 3.33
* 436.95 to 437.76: 3.18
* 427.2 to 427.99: 3.16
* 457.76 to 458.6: 3.39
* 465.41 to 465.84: 3.42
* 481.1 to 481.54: 3.48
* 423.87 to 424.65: 3.17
